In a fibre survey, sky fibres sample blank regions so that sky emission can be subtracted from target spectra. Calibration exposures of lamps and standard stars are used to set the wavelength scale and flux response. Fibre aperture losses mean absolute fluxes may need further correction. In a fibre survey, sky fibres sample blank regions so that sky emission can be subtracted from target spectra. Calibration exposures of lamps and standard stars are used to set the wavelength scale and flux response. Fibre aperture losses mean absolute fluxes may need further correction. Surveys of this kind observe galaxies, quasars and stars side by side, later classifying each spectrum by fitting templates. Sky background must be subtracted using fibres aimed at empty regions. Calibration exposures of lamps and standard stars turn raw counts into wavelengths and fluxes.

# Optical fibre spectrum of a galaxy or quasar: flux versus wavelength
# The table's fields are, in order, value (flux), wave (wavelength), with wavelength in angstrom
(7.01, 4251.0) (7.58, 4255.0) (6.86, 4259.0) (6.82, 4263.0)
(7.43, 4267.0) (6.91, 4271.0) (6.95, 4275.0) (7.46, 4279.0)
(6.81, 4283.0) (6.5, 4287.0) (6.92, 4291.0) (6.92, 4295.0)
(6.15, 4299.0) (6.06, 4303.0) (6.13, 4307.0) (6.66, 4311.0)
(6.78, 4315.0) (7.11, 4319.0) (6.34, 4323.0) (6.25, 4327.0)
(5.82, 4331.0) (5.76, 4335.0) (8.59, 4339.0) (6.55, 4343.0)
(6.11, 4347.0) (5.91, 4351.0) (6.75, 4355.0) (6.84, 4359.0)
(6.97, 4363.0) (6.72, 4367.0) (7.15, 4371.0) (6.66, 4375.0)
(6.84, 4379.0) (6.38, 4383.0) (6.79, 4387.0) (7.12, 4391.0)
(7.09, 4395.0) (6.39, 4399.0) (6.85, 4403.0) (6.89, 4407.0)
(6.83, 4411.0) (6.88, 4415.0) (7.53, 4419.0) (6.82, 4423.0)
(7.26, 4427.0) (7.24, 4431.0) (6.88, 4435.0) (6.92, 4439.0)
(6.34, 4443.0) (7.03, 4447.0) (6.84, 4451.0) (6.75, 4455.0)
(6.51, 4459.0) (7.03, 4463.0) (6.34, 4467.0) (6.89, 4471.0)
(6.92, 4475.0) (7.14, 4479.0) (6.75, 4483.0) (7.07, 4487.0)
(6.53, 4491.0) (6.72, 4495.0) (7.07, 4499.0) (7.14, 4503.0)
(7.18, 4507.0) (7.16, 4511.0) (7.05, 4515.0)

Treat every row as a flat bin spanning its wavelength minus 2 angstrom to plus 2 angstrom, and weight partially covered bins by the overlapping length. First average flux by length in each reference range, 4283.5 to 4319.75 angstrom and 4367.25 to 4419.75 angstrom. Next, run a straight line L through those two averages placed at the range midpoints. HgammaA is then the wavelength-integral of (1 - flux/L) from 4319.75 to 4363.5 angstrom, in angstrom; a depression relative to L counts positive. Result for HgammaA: 1.0 angstrom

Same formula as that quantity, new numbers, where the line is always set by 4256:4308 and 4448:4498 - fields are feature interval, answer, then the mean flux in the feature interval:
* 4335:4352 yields 0.2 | 6.72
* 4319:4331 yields 0.8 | 6.35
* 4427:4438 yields -0.5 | 7.08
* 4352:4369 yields 0.1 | 6.77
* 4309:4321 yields -0.1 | 6.85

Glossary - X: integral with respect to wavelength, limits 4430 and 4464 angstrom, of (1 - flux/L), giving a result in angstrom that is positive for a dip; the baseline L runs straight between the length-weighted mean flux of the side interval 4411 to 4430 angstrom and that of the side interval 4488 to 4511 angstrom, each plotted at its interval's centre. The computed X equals 1.1 angstrom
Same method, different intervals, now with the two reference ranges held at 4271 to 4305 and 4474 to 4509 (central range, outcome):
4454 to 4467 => 0.41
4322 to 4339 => 1.14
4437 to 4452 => 0.26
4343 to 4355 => 1.01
